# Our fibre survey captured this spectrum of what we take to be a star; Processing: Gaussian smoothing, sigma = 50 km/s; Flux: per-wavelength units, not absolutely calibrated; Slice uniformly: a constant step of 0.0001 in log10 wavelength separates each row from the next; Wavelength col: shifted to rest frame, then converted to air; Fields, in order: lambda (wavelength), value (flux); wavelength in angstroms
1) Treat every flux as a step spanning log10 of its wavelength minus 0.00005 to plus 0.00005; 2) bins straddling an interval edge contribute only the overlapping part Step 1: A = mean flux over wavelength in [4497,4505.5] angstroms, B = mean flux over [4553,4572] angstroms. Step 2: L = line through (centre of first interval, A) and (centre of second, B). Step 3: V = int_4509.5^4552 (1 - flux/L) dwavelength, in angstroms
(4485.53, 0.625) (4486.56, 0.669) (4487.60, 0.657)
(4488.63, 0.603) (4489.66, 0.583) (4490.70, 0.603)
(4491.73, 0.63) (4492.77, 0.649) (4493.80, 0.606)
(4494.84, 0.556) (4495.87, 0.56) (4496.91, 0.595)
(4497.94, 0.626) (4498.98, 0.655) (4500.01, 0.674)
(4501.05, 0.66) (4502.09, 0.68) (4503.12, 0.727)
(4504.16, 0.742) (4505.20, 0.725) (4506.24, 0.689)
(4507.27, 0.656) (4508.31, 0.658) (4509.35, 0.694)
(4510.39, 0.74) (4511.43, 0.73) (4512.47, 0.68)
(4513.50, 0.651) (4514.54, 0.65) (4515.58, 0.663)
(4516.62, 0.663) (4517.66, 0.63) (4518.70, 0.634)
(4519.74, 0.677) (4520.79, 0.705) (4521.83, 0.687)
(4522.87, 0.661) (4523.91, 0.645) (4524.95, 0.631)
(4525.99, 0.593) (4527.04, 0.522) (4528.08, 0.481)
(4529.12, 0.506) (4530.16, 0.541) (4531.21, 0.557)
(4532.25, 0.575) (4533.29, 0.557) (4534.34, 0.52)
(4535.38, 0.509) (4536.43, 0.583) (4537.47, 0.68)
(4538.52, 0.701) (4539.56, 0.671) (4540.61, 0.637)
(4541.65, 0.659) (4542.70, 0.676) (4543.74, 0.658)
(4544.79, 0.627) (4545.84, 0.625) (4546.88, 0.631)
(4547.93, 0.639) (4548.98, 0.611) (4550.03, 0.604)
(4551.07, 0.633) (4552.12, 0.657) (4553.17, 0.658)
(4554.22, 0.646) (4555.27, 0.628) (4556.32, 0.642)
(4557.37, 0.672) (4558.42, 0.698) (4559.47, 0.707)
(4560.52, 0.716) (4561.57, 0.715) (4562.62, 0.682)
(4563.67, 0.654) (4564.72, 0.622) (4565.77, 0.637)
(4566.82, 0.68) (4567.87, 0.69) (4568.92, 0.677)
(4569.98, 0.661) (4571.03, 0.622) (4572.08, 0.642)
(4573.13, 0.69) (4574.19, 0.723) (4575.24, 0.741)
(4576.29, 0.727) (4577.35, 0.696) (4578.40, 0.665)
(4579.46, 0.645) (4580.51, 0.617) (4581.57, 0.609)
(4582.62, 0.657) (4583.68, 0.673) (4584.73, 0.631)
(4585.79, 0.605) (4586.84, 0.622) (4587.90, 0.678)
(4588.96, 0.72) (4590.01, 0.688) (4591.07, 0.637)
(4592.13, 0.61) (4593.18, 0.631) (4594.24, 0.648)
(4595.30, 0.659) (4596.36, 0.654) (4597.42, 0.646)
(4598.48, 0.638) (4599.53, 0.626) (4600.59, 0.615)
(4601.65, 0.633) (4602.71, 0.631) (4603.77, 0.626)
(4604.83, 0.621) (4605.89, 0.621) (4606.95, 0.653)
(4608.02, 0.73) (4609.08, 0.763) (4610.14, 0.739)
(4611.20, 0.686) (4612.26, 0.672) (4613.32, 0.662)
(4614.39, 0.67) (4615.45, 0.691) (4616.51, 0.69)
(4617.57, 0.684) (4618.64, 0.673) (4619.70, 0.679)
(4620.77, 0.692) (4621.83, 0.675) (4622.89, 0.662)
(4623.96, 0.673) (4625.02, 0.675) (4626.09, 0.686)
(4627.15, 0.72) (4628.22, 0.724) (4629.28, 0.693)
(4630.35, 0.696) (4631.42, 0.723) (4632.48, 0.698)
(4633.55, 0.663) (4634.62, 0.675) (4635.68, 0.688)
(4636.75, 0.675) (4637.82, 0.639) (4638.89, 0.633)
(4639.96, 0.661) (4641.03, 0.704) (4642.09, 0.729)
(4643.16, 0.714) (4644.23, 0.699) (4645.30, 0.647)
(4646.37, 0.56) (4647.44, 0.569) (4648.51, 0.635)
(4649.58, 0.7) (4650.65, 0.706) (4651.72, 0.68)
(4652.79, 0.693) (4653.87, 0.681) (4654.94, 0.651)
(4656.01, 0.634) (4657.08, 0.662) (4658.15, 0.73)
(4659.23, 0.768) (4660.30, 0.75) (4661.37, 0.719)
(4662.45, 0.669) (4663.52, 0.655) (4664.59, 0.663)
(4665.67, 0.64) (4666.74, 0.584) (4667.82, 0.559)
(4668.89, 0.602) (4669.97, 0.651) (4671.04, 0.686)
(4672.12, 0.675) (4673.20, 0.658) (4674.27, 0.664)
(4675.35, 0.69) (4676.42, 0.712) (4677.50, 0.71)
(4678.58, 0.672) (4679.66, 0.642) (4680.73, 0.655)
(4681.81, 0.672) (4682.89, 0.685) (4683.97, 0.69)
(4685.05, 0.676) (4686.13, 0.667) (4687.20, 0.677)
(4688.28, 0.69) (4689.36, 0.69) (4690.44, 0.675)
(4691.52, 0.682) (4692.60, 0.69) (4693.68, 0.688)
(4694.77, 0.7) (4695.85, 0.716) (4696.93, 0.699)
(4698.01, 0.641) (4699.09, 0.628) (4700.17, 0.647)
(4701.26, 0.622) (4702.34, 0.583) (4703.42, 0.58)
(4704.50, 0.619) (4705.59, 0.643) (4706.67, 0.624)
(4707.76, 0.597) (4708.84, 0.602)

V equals 3.0 angstroms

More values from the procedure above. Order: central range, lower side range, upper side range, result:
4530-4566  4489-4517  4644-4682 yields 1.3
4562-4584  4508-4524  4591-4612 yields -0.2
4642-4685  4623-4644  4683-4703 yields 0.6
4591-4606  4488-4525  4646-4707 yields 0.6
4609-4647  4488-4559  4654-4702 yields -1.3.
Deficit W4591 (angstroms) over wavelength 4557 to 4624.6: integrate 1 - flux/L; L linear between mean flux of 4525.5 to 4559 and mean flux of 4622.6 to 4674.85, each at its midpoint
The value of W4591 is -2.9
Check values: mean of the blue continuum 0.613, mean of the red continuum 0.672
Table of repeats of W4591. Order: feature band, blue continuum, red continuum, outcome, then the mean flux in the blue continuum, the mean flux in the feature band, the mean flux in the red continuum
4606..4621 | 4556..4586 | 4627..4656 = -0.38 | 0.67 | 0.689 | 0.675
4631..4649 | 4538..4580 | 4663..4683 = -0.18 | 0.664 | 0.665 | 0.656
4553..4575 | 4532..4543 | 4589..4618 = -1.29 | 0.615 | 0.671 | 0.661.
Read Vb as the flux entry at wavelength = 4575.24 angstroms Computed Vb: 0.741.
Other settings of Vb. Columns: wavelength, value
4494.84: 0.556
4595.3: 0.659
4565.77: 0.637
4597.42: 0.646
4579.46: 0.645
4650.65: 0.706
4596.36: 0.654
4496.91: 0.595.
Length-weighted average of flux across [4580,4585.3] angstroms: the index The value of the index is 0.637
